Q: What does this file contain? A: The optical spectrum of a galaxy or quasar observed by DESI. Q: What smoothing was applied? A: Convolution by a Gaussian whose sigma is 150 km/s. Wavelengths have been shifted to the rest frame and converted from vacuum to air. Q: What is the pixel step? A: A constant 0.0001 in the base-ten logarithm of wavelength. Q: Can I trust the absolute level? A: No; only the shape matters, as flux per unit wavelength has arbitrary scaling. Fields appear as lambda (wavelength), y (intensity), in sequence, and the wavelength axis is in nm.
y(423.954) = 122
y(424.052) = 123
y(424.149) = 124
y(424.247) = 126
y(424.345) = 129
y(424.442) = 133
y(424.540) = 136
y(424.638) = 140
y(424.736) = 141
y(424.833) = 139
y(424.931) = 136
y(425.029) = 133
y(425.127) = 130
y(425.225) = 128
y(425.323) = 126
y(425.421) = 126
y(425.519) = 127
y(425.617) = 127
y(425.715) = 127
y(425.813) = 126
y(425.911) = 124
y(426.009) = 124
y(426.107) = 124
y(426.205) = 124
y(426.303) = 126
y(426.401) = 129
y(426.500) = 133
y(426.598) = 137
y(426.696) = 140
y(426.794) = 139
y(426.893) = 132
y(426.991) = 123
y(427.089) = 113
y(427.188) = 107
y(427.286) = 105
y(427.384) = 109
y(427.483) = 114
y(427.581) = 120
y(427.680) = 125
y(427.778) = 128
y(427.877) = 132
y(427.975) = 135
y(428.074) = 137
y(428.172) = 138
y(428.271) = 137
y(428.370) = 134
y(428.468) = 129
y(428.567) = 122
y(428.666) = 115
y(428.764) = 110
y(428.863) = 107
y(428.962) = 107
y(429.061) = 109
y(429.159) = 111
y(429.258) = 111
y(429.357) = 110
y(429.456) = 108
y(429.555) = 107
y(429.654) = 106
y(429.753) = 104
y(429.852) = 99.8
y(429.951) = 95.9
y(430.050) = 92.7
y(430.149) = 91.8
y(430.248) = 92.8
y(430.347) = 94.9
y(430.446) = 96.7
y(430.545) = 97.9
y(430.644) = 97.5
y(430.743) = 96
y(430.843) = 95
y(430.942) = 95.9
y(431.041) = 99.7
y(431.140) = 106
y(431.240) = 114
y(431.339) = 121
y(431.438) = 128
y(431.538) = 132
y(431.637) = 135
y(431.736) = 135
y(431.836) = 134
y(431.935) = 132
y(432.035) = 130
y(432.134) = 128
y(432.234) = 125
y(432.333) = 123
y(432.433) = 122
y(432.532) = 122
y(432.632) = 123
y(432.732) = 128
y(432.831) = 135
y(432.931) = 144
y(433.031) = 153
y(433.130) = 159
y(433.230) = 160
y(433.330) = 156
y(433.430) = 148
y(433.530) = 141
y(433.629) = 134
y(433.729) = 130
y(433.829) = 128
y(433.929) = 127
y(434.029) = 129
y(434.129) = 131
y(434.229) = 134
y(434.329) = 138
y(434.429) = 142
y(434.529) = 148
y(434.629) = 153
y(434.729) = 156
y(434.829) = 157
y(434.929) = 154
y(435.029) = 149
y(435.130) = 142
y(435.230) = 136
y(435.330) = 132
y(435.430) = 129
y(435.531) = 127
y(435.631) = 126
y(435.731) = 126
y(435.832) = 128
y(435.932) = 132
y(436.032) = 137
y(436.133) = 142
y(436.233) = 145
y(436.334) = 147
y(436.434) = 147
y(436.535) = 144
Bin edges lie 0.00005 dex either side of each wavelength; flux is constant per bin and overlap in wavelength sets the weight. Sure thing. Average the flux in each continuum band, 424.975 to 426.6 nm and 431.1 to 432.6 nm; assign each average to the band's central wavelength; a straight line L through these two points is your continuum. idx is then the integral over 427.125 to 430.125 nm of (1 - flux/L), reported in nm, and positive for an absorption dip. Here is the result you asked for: 0.27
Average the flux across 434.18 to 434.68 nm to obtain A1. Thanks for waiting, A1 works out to 143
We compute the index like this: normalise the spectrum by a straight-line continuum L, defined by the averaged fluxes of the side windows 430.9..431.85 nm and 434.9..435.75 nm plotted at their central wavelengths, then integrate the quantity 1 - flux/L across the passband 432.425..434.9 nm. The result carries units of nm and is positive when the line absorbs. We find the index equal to -0.22 nm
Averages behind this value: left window 120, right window 136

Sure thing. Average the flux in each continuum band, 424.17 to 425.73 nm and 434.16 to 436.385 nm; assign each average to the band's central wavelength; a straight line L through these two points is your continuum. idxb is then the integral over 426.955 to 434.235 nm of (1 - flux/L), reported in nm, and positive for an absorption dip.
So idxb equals 0.85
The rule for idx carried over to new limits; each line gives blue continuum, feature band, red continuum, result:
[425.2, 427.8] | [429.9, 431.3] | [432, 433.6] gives 0.37 nm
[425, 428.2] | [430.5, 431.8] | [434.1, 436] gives 0.21 nm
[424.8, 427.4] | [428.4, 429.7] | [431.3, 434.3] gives 0.18 nm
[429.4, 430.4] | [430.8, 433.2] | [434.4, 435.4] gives -0.13 nm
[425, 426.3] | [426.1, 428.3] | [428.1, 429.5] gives -0.07 nm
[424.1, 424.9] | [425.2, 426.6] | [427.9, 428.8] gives 0.05 nm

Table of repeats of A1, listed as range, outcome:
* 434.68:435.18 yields 151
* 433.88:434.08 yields 128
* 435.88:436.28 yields 139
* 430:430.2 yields 92.3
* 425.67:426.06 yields 125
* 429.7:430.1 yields 98.1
